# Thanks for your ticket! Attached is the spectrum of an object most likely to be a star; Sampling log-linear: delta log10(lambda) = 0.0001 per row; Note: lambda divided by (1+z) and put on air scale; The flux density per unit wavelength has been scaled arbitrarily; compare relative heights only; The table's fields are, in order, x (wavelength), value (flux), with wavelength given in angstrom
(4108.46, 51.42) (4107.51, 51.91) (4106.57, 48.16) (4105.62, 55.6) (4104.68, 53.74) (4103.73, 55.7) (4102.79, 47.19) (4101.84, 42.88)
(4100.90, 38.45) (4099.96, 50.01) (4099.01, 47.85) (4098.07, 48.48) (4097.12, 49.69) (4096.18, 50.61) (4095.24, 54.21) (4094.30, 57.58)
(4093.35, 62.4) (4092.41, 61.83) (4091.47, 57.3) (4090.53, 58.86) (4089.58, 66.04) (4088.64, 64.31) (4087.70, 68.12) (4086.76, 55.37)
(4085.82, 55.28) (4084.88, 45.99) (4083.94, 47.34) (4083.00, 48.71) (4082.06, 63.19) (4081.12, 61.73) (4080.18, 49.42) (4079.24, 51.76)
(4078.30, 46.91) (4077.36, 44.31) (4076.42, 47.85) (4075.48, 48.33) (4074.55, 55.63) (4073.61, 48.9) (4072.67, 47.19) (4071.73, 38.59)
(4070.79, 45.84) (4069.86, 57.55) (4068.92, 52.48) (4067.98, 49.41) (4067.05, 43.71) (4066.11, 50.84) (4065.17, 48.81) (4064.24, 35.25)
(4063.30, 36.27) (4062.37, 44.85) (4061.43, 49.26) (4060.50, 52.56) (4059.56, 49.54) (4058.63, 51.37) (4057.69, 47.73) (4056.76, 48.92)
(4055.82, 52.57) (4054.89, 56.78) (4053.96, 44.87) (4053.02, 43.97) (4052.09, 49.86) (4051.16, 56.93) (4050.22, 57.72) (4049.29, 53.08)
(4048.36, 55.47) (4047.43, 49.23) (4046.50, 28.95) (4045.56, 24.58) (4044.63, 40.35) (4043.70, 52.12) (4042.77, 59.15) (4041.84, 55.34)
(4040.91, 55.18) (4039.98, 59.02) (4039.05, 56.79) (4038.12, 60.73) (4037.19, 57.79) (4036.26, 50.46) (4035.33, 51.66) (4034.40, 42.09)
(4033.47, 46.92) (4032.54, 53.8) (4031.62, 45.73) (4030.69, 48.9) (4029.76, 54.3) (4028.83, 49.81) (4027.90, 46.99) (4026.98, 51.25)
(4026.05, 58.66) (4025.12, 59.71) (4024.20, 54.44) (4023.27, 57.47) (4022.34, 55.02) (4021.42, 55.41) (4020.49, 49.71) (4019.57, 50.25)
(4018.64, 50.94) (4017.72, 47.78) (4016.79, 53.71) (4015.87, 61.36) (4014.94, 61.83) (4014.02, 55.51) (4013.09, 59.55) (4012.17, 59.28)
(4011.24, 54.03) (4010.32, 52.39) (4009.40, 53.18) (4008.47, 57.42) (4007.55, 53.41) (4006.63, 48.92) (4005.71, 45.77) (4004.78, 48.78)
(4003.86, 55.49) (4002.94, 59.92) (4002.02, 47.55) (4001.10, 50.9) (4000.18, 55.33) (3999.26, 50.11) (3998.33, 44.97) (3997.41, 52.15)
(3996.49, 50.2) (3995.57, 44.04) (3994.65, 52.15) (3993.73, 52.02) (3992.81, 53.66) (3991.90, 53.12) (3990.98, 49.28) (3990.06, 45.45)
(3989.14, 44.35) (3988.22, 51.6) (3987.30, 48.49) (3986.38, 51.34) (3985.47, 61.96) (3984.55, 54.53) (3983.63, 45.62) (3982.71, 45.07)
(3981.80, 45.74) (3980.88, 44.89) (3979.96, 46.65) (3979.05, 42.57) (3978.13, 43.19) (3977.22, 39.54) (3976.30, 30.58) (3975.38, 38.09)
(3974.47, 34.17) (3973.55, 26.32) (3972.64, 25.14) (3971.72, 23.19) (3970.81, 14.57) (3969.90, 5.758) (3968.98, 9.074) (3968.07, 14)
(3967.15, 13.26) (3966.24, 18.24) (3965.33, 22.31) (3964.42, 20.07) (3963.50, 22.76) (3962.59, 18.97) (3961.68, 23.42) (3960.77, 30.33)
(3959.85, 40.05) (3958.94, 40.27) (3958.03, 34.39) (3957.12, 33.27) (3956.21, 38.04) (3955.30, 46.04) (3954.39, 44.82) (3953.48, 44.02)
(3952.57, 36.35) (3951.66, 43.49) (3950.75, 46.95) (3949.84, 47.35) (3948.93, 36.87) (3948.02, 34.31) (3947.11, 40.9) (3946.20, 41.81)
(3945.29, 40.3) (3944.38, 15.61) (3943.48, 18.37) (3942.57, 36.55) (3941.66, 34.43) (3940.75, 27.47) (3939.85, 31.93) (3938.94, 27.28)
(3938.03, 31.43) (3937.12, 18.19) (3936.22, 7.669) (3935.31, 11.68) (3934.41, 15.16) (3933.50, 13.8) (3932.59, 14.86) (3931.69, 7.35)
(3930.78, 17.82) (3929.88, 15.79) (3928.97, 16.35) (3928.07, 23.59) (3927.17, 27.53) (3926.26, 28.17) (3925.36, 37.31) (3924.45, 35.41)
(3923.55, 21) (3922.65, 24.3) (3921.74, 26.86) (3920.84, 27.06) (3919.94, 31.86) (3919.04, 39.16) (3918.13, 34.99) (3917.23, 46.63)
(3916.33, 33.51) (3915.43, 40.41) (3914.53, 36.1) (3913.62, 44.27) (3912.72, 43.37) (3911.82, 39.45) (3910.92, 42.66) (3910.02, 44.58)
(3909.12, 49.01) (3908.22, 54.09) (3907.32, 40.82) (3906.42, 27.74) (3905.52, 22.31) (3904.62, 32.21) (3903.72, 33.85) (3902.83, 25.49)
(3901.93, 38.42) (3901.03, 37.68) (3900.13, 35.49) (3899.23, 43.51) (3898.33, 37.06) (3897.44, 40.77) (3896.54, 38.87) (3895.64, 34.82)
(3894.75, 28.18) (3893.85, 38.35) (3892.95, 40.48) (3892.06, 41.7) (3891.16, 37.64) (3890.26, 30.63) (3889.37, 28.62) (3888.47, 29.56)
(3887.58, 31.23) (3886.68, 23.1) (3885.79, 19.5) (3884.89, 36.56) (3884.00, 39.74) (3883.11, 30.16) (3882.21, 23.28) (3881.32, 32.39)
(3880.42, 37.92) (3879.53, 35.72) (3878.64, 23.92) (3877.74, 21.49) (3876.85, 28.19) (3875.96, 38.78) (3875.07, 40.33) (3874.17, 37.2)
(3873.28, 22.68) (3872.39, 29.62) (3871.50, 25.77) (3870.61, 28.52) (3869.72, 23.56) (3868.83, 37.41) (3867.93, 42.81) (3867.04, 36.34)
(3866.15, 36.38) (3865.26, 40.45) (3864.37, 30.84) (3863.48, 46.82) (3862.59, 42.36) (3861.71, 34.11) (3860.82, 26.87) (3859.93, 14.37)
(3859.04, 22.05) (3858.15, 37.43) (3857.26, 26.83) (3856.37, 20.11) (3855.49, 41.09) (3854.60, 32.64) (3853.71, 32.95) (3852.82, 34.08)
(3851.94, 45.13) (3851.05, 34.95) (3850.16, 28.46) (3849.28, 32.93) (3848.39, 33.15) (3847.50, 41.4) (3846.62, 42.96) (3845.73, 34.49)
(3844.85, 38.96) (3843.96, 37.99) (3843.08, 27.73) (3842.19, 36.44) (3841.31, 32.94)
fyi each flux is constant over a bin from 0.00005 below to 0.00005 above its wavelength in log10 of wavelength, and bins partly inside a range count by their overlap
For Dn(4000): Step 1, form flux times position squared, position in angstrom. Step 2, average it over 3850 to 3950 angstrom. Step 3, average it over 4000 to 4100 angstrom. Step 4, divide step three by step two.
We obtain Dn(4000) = 1.8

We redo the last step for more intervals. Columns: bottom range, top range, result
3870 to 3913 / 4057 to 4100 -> 1.66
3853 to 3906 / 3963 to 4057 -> 1.53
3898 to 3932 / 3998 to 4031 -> 1.69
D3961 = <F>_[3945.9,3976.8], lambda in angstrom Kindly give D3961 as 30.5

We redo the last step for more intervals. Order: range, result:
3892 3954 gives 32.5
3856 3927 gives 33.8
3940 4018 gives 41.3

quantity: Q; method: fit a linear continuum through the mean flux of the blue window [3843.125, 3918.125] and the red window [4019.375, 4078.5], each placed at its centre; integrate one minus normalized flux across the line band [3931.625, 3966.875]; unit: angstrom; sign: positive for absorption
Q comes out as 9.6 angstrom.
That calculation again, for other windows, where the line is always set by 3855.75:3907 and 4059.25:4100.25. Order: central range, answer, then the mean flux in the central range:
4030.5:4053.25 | -1.1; 50.3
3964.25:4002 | 2.6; 39.6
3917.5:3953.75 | 9.1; 28.3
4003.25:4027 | -4.7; 54.4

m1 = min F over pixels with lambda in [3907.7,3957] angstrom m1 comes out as 7.35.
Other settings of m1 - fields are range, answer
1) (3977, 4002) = 39.54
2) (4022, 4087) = 24.58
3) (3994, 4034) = 44.04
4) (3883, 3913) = 19.5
